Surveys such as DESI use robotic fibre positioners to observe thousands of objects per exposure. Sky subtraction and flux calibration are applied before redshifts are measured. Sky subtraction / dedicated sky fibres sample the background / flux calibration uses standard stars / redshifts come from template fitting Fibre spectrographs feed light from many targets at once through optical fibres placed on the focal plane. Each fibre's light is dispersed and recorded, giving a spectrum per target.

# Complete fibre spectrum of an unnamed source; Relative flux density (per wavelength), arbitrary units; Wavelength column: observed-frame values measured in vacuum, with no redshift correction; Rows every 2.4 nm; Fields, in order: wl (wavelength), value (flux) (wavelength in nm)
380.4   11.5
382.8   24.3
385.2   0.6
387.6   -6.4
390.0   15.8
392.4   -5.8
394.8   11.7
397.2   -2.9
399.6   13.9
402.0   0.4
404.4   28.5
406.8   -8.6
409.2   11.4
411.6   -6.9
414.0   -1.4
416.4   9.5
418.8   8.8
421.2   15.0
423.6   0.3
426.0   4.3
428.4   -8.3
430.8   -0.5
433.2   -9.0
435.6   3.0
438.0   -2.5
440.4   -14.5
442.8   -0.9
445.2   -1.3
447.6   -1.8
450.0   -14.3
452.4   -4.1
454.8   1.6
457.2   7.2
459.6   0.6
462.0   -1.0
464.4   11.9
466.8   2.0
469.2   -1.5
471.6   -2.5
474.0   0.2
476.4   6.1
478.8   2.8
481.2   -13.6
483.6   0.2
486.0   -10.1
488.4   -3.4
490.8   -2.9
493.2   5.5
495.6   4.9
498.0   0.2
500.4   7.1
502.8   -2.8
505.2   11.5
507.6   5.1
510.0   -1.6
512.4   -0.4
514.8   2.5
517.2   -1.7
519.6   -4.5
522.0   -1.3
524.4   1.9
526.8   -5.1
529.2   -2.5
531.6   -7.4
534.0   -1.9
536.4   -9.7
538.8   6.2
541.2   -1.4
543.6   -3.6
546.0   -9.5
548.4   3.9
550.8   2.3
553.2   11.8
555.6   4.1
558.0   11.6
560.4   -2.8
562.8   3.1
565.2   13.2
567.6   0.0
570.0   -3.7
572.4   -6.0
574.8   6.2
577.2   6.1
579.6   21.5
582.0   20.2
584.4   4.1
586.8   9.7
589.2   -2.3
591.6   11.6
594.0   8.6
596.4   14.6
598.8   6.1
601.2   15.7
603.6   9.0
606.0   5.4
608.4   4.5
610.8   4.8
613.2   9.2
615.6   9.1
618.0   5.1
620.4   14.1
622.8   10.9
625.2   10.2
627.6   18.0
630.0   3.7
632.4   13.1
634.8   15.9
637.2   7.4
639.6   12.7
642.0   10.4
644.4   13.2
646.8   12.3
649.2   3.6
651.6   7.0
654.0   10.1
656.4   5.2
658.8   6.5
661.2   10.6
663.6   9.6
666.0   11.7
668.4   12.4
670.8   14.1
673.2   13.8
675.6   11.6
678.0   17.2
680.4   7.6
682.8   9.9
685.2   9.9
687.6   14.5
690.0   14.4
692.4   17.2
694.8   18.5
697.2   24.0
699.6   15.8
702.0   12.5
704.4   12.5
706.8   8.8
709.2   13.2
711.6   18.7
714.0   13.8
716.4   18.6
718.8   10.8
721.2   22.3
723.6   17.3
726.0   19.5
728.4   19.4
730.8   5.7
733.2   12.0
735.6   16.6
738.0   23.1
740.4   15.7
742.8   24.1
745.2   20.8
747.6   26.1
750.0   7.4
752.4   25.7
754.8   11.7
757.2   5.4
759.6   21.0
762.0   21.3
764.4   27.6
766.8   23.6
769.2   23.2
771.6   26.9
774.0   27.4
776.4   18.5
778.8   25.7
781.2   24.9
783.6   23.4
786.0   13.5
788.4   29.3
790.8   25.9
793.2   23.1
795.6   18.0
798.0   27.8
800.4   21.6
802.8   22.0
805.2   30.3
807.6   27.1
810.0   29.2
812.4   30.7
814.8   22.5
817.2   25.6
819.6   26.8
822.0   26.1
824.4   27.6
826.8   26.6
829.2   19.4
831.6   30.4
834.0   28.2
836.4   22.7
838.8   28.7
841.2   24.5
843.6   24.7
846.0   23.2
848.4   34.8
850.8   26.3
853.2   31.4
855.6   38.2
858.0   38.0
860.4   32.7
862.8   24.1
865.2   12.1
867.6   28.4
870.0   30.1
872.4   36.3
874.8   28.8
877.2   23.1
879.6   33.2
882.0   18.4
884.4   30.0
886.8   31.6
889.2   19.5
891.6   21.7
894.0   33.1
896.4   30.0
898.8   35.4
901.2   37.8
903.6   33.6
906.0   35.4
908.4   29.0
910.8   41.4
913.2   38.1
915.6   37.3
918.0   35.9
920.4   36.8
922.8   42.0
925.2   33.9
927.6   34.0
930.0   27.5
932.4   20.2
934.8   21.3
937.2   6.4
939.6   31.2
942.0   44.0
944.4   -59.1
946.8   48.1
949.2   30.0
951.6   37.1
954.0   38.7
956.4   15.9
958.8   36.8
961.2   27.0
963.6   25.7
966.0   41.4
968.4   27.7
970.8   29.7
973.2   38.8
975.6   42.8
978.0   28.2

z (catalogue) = 0.91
